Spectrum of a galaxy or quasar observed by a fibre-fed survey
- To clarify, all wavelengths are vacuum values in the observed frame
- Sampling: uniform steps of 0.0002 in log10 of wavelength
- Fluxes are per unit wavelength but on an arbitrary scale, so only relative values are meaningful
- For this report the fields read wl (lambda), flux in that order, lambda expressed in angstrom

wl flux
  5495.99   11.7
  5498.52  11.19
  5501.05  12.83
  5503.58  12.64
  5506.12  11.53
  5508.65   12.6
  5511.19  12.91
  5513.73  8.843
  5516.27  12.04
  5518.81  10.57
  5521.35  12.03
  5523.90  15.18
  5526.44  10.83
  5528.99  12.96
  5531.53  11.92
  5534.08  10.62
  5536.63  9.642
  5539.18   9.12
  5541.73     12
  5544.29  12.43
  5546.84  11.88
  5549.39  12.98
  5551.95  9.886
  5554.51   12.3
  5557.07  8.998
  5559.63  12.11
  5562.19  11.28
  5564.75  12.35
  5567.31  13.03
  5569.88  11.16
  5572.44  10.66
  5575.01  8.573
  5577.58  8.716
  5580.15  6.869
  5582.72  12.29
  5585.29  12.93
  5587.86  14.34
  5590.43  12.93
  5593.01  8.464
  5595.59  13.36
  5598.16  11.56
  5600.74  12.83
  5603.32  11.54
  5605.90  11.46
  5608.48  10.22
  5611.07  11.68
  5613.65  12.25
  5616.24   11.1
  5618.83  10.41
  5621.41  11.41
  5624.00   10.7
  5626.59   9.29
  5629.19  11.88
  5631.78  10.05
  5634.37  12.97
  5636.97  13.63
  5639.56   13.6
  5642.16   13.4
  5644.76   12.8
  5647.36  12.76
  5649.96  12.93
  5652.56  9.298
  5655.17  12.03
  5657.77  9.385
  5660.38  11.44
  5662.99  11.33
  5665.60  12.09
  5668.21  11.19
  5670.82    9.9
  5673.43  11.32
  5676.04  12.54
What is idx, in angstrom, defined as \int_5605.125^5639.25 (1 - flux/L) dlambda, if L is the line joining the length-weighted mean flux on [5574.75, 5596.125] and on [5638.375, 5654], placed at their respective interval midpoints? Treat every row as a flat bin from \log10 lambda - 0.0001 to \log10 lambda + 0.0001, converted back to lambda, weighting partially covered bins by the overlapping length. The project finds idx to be 1.4 angstrom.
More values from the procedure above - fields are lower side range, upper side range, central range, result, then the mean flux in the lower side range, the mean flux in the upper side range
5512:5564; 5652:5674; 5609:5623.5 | -0.2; 11.4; 10.9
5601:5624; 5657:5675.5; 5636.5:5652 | -2.5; 11.3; 11.1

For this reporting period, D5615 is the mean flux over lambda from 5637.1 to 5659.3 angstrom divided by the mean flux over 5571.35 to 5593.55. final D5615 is 1.13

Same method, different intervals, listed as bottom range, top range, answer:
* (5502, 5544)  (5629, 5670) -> 1.02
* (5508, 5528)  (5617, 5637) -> 0.94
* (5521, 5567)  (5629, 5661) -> 1.04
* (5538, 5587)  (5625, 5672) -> 1.05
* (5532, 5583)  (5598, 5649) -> 1.09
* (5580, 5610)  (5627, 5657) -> 1.04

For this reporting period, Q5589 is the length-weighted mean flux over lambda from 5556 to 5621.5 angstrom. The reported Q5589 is 11.3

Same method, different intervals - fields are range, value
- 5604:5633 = 11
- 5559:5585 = 10.8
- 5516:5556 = 11.6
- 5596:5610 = 11.6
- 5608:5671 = 11.6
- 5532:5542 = 10.3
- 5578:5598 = 11.5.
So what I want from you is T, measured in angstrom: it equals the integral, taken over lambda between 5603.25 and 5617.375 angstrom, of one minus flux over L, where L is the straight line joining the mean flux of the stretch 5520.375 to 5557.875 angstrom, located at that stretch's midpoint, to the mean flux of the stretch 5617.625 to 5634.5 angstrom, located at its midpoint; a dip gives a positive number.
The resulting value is -0.52 angstrom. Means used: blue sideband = 11.5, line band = 11.4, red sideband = 10.8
